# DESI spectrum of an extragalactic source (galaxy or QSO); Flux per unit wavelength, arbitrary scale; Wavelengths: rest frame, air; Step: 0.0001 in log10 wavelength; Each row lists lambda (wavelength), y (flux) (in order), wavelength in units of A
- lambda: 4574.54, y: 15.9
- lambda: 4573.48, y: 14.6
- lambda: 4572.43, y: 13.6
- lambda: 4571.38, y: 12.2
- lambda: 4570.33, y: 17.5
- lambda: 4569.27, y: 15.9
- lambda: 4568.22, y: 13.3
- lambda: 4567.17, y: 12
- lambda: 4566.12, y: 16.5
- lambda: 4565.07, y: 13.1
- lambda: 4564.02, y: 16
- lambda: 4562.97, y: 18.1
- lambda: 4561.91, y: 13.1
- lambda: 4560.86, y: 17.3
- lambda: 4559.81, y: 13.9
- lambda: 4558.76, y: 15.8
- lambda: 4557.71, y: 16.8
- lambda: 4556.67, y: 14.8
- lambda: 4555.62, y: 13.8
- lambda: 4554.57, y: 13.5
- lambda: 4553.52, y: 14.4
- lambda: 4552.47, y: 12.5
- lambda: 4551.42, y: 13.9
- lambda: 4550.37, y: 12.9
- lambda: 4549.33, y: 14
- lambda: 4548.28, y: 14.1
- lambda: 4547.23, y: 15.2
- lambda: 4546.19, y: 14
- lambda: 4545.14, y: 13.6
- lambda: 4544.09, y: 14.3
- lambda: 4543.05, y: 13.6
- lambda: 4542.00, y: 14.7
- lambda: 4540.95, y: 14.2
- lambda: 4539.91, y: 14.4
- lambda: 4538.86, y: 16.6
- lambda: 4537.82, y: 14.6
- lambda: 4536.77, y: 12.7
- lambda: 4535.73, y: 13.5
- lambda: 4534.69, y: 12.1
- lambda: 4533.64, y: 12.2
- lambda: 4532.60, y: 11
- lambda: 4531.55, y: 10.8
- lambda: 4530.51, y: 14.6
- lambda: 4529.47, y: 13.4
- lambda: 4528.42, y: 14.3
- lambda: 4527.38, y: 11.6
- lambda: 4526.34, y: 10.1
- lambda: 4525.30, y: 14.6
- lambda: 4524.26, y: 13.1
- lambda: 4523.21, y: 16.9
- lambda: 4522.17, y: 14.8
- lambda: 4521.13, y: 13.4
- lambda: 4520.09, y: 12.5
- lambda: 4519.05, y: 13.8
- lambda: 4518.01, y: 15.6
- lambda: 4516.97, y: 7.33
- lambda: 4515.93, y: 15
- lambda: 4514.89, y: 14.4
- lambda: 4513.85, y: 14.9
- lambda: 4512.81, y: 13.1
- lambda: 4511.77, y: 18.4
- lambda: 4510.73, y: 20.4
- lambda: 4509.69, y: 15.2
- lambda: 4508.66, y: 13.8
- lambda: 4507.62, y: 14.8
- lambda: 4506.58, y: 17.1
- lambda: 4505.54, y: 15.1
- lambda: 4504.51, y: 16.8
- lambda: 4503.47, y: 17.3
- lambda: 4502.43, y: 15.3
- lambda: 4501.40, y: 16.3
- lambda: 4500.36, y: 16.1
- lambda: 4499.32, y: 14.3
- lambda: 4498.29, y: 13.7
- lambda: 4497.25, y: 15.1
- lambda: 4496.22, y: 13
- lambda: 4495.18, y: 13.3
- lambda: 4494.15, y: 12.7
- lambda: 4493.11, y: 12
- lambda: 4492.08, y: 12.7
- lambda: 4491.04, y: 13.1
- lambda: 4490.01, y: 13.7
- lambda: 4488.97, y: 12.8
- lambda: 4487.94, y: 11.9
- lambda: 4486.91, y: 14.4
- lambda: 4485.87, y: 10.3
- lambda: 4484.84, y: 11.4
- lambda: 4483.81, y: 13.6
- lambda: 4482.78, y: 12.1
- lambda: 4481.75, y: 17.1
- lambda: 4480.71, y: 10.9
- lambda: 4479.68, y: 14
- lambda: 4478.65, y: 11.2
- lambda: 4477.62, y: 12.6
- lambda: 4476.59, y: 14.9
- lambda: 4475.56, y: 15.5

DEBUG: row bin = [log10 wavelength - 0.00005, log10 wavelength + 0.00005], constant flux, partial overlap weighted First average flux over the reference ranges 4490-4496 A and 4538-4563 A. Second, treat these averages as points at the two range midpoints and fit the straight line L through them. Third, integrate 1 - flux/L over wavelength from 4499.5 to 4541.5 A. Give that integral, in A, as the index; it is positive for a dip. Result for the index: -2.2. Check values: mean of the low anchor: 12.8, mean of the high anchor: 14.5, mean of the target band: 14.3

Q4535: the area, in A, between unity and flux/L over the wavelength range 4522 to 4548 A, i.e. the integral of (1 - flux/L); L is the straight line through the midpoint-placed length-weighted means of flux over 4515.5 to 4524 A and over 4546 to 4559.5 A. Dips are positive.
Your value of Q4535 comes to 0.6 A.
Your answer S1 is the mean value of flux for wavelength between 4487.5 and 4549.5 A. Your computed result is 14.1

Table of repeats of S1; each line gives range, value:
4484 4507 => 14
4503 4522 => 14.9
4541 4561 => 14.3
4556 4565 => 15.6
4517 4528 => 13.4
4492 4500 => 13.4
